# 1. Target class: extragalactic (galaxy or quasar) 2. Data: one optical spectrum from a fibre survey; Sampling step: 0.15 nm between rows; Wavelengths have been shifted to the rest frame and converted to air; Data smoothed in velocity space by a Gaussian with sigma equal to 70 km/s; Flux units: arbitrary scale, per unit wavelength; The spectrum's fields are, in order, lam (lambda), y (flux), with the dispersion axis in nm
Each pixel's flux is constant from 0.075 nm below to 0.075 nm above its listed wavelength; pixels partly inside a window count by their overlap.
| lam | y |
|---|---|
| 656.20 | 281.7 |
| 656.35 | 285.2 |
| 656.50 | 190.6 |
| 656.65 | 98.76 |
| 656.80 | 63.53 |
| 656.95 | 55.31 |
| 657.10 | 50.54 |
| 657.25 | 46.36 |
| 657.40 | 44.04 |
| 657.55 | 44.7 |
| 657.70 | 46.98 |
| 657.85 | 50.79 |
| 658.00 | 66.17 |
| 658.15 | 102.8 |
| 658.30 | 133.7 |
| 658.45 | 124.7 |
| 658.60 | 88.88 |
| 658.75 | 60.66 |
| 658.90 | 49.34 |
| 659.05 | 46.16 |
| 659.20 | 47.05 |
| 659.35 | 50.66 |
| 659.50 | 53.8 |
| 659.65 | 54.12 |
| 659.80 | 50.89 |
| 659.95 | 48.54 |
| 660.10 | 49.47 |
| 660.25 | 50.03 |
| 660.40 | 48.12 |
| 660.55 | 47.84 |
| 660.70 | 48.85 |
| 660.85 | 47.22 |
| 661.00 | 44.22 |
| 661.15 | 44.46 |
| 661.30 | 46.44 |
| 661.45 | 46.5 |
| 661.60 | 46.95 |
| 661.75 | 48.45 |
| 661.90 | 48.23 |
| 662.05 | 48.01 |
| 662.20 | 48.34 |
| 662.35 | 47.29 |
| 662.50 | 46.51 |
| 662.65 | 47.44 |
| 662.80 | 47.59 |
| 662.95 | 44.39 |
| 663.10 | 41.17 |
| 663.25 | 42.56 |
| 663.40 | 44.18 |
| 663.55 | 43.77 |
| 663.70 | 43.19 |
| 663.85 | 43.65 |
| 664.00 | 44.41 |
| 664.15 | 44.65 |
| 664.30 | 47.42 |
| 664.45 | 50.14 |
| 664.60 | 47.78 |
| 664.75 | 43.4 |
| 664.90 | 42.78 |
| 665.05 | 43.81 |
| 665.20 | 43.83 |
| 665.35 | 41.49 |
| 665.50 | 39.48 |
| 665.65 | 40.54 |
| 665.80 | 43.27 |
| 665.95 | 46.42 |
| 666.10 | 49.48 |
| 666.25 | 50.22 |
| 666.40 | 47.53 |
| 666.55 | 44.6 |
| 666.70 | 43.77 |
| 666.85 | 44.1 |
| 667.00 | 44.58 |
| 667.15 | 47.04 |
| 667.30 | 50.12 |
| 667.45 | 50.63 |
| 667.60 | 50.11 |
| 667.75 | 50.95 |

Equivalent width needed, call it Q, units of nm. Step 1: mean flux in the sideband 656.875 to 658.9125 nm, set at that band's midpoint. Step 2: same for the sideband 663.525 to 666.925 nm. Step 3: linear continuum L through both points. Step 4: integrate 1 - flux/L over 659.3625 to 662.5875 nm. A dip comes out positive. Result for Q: 0.59 nm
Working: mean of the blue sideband 69.5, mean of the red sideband 44.8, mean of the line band 48.3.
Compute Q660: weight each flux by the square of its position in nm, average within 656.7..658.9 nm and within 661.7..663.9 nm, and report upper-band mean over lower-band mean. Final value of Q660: 0.7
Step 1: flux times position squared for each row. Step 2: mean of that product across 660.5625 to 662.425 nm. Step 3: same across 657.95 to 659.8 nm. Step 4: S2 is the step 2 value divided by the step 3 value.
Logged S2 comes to 0.7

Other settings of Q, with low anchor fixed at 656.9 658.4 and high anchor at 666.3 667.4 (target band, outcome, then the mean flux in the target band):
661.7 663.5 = 0.292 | 46.1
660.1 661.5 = 0.275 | 47.2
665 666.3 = 0.118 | 44.2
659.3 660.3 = 0.160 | 51.1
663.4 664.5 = 0.148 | 45.1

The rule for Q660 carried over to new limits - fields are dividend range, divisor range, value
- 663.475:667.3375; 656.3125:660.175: 0.61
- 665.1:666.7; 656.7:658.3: 0.75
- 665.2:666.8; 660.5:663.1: 0.97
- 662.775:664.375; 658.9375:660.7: 0.90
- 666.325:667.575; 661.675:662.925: 0.99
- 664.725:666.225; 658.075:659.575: 0.59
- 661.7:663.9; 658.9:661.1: 0.94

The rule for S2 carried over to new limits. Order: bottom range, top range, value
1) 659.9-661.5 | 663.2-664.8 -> 0.96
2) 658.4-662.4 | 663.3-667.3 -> 0.86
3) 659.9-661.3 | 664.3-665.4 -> 0.96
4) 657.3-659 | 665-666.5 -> 0.62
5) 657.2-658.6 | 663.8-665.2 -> 0.62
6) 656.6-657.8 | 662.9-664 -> 0.80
